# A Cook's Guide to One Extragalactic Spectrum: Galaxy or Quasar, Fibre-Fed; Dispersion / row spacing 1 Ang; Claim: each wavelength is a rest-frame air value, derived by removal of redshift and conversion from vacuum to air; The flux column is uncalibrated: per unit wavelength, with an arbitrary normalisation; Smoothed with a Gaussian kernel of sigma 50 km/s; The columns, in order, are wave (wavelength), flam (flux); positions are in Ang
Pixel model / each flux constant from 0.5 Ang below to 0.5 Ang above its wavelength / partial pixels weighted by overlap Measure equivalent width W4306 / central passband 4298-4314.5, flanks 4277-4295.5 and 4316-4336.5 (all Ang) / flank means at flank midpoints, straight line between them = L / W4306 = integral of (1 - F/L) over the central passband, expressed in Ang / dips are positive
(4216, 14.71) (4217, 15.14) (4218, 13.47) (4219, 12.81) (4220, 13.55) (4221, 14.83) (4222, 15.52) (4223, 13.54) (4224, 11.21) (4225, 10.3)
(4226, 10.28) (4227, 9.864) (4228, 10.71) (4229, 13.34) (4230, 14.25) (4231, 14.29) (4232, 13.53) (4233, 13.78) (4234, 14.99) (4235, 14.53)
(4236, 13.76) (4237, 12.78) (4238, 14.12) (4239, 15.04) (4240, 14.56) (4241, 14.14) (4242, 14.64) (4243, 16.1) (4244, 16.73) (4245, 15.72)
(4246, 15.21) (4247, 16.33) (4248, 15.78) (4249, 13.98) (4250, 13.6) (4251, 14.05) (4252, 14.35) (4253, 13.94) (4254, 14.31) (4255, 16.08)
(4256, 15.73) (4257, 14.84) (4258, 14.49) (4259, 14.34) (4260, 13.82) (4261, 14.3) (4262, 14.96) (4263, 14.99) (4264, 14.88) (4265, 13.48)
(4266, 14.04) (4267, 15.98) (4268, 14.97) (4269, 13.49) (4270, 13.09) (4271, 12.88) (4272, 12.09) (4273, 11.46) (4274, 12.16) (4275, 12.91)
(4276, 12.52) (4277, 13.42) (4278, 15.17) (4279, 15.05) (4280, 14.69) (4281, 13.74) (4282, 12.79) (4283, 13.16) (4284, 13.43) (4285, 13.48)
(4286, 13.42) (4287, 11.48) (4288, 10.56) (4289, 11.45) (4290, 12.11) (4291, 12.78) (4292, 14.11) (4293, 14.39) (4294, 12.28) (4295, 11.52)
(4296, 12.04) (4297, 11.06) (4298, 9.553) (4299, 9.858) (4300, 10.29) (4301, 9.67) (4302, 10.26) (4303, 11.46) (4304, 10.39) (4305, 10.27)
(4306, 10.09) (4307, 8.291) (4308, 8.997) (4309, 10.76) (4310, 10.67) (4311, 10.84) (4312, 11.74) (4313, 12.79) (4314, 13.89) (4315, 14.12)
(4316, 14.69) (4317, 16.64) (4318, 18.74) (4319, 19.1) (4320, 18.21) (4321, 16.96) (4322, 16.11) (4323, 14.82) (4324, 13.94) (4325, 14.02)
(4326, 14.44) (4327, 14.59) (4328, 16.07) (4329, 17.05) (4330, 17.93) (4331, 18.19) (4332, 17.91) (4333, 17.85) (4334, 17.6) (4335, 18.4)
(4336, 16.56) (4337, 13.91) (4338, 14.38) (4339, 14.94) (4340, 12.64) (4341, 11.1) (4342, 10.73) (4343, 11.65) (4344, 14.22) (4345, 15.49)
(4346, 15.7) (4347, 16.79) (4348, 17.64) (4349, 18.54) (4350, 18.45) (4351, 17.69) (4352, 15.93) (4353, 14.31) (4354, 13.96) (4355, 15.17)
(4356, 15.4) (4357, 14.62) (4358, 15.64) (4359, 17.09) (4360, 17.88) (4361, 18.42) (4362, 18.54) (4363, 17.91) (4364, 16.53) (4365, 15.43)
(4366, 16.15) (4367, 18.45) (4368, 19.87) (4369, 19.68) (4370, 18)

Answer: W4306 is 4.8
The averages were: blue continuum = 13.1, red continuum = 16.7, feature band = 10.6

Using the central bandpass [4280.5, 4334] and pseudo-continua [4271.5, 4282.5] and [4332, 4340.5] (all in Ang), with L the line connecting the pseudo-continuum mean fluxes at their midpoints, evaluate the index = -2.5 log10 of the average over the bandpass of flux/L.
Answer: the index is 0.10 mag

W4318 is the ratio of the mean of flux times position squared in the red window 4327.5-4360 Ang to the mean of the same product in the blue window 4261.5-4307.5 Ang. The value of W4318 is 1.3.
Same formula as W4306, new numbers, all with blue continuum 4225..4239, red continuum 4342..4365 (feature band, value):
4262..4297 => 2.48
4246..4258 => -1.11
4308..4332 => 0.48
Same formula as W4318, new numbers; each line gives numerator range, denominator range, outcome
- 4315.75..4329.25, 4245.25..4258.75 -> 1.12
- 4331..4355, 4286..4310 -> 1.43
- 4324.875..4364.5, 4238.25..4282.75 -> 1.16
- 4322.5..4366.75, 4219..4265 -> 1.18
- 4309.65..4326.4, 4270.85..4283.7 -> 1.14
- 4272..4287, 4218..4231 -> 1.08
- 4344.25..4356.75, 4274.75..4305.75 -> 1.36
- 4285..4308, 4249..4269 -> 0.79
